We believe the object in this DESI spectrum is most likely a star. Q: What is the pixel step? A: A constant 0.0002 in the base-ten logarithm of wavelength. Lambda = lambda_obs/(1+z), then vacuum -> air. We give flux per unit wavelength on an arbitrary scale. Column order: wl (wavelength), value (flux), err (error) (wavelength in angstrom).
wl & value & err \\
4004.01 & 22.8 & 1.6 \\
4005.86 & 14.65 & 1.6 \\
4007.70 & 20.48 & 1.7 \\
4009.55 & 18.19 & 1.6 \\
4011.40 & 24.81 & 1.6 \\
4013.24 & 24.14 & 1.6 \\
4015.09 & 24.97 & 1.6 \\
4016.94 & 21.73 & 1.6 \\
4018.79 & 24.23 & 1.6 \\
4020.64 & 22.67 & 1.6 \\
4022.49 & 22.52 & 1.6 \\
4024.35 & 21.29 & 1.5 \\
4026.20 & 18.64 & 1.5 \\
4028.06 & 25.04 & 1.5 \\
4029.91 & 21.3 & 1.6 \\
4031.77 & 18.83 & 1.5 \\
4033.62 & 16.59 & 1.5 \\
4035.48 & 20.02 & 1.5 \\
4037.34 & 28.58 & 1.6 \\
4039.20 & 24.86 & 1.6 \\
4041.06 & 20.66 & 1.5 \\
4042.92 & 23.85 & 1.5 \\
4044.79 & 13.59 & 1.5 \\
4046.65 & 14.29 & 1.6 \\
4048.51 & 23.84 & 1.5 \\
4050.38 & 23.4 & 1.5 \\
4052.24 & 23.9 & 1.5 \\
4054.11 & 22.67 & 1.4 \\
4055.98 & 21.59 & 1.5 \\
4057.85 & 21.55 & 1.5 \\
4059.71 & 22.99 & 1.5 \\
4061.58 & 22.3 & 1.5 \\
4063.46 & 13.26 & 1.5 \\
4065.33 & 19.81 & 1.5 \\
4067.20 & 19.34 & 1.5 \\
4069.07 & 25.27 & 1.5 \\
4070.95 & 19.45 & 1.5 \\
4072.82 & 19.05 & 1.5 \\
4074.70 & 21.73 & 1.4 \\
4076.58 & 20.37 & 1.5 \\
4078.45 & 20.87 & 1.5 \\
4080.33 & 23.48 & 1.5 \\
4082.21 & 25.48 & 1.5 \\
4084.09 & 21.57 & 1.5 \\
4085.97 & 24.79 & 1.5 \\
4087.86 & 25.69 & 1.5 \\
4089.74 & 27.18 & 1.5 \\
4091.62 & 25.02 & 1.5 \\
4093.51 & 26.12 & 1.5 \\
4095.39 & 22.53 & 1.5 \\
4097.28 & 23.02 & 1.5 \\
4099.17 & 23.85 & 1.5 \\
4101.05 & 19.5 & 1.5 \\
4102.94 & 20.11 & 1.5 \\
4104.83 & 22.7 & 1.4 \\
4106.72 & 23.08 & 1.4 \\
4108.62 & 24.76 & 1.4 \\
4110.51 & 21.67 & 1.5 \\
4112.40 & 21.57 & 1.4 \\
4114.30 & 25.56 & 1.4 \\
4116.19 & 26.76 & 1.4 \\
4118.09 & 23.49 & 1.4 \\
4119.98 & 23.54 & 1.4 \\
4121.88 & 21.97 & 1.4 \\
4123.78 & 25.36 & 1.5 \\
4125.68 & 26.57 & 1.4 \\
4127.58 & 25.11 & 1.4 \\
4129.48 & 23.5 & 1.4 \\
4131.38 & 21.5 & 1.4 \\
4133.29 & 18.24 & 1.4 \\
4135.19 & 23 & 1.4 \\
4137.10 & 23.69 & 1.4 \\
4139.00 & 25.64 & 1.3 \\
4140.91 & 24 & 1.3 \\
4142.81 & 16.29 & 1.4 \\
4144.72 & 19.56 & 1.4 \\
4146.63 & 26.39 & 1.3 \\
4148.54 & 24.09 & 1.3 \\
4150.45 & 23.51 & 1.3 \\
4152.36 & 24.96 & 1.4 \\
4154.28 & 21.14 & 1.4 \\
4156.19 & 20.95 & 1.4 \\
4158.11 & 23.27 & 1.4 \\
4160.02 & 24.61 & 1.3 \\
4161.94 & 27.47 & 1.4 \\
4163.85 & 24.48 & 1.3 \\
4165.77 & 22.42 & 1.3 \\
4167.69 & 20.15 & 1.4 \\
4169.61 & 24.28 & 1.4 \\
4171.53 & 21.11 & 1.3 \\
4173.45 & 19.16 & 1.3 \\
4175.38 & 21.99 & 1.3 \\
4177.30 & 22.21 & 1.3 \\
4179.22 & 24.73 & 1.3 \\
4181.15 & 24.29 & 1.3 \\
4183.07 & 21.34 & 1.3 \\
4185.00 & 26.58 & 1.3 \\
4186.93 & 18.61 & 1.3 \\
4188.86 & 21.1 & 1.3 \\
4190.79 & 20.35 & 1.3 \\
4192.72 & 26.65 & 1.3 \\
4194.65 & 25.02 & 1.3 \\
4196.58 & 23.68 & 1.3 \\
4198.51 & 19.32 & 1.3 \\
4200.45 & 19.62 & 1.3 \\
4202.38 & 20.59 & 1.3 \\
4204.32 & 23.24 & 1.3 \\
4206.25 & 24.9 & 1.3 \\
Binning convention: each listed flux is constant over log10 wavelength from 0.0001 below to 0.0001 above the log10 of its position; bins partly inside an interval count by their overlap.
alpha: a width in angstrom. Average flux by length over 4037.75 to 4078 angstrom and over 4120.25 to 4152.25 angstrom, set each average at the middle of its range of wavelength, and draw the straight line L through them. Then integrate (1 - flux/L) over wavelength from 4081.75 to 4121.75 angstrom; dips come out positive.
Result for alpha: -2.7 angstrom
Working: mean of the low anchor 20.9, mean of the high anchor 23.1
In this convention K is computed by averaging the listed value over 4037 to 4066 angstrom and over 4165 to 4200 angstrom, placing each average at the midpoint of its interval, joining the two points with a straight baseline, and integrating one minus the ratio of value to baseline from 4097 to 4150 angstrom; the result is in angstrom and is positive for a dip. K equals -2.92 angstrom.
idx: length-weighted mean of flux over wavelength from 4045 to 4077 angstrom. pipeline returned 20.7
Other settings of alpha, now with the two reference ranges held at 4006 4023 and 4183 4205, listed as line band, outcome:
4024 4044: 0.5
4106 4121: -1.1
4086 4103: -1.3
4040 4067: 2.1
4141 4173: -0.8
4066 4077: 0.7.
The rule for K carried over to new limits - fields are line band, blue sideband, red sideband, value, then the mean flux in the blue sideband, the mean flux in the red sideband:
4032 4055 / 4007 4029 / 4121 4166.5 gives 1.33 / 22.4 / 23.2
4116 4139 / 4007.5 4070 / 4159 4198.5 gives -1.16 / 21.5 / 22.9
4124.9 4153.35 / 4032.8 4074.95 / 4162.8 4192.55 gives -1.49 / 21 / 22.3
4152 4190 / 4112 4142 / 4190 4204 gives 0.17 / 23.7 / 22.2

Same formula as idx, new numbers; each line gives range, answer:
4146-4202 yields 22.8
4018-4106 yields 21.9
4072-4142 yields 23.3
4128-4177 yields 22.6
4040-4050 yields 19.5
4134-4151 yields 22.8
